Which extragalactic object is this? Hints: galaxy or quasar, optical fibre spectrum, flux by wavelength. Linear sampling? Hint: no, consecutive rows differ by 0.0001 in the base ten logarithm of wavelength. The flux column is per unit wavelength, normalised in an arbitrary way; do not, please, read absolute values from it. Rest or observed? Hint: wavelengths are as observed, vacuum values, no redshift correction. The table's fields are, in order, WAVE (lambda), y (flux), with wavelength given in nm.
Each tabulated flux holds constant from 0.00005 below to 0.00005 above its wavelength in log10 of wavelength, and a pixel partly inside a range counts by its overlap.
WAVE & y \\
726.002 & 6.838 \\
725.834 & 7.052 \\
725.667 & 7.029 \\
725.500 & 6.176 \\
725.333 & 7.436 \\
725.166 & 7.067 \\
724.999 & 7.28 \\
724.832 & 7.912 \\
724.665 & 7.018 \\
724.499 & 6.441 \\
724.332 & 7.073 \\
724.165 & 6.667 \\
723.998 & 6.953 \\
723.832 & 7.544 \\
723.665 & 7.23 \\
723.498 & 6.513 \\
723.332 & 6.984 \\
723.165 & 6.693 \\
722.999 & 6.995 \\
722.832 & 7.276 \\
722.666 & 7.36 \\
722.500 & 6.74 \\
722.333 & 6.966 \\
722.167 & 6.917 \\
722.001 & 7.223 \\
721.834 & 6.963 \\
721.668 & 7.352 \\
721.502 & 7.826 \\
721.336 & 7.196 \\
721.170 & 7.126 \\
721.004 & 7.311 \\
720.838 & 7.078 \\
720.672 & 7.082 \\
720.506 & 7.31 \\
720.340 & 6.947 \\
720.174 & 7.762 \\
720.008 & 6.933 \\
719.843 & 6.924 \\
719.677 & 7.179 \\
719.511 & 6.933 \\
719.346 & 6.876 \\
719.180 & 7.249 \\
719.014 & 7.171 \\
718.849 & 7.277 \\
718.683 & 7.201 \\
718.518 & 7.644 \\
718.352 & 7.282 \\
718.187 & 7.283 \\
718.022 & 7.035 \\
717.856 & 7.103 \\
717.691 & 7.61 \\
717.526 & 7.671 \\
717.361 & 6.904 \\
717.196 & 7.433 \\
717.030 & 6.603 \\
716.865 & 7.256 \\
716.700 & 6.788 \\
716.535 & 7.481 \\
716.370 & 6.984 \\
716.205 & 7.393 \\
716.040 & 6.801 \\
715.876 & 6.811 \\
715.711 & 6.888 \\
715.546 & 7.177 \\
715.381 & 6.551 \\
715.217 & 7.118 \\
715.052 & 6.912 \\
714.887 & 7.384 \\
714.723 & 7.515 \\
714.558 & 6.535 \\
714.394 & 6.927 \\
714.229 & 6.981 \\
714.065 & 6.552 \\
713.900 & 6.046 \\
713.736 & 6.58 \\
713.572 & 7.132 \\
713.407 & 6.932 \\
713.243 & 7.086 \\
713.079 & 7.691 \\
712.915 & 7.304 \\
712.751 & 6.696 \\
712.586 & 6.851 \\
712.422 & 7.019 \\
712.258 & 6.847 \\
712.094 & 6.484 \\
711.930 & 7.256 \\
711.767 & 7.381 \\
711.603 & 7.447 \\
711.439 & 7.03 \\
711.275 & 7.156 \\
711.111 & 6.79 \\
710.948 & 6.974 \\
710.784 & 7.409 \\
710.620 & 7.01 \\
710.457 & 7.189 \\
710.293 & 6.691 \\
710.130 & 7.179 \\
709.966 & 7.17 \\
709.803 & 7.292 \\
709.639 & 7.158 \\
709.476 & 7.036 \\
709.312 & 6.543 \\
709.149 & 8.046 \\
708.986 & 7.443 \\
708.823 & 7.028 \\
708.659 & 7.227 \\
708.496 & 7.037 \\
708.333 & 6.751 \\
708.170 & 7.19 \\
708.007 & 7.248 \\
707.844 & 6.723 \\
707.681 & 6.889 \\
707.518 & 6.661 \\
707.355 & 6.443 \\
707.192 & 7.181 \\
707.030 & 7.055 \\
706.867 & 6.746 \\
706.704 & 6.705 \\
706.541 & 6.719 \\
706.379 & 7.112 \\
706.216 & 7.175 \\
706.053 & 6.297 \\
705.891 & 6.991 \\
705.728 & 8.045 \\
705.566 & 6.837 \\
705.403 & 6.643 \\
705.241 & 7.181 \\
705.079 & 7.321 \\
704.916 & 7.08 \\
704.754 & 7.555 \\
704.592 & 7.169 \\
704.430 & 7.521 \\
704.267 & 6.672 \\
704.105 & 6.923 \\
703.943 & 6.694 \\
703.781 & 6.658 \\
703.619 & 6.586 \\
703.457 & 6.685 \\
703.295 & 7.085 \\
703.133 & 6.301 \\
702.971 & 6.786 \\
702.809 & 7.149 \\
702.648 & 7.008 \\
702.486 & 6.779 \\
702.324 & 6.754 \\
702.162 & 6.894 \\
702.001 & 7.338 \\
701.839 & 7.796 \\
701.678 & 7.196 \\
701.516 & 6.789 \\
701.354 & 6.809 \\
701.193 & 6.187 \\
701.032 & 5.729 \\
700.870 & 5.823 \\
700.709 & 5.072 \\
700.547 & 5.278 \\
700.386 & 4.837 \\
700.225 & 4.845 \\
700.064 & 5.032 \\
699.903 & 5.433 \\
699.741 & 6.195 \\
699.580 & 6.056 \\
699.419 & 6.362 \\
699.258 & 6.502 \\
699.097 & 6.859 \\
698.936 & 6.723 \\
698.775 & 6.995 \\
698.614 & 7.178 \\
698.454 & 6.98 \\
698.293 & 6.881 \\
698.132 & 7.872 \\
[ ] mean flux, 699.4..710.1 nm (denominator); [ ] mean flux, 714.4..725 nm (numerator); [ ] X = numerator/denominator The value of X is 1.05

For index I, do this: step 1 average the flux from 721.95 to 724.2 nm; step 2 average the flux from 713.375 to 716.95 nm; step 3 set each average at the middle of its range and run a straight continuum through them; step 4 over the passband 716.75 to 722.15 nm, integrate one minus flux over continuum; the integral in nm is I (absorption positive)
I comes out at -0.17 nm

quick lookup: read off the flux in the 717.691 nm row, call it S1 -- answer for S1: 7.61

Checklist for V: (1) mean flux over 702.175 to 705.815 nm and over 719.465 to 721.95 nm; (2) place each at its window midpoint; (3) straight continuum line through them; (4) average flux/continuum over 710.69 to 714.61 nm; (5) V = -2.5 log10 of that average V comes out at 0.02 mag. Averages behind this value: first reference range 6.97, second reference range 7.2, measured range 6.97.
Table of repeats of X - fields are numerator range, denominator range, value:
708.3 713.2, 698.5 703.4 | 1.11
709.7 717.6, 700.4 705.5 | 1.04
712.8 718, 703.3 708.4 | 1.01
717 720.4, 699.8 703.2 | 1.15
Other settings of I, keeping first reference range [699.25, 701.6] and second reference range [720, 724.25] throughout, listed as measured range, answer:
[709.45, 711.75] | -0.26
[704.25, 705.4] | -0.22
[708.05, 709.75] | -0.23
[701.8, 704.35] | -0.40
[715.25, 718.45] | -0.15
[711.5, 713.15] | -0.15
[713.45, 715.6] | -0.07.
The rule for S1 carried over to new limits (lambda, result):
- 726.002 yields 6.838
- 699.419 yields 6.362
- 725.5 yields 6.176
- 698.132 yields 7.872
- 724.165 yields 6.667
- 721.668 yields 7.352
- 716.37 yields 6.984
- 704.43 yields 7.521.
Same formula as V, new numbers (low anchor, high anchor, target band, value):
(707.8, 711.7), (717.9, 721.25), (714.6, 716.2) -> 0.02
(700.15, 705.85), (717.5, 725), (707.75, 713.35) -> -0.03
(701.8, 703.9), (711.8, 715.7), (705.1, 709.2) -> -0.02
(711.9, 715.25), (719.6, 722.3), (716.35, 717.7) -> -0.02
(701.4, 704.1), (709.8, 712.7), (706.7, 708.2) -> 0.02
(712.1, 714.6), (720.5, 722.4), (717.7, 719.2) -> -0.03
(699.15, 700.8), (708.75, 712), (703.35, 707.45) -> -0.09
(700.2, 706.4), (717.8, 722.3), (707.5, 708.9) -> -0.02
